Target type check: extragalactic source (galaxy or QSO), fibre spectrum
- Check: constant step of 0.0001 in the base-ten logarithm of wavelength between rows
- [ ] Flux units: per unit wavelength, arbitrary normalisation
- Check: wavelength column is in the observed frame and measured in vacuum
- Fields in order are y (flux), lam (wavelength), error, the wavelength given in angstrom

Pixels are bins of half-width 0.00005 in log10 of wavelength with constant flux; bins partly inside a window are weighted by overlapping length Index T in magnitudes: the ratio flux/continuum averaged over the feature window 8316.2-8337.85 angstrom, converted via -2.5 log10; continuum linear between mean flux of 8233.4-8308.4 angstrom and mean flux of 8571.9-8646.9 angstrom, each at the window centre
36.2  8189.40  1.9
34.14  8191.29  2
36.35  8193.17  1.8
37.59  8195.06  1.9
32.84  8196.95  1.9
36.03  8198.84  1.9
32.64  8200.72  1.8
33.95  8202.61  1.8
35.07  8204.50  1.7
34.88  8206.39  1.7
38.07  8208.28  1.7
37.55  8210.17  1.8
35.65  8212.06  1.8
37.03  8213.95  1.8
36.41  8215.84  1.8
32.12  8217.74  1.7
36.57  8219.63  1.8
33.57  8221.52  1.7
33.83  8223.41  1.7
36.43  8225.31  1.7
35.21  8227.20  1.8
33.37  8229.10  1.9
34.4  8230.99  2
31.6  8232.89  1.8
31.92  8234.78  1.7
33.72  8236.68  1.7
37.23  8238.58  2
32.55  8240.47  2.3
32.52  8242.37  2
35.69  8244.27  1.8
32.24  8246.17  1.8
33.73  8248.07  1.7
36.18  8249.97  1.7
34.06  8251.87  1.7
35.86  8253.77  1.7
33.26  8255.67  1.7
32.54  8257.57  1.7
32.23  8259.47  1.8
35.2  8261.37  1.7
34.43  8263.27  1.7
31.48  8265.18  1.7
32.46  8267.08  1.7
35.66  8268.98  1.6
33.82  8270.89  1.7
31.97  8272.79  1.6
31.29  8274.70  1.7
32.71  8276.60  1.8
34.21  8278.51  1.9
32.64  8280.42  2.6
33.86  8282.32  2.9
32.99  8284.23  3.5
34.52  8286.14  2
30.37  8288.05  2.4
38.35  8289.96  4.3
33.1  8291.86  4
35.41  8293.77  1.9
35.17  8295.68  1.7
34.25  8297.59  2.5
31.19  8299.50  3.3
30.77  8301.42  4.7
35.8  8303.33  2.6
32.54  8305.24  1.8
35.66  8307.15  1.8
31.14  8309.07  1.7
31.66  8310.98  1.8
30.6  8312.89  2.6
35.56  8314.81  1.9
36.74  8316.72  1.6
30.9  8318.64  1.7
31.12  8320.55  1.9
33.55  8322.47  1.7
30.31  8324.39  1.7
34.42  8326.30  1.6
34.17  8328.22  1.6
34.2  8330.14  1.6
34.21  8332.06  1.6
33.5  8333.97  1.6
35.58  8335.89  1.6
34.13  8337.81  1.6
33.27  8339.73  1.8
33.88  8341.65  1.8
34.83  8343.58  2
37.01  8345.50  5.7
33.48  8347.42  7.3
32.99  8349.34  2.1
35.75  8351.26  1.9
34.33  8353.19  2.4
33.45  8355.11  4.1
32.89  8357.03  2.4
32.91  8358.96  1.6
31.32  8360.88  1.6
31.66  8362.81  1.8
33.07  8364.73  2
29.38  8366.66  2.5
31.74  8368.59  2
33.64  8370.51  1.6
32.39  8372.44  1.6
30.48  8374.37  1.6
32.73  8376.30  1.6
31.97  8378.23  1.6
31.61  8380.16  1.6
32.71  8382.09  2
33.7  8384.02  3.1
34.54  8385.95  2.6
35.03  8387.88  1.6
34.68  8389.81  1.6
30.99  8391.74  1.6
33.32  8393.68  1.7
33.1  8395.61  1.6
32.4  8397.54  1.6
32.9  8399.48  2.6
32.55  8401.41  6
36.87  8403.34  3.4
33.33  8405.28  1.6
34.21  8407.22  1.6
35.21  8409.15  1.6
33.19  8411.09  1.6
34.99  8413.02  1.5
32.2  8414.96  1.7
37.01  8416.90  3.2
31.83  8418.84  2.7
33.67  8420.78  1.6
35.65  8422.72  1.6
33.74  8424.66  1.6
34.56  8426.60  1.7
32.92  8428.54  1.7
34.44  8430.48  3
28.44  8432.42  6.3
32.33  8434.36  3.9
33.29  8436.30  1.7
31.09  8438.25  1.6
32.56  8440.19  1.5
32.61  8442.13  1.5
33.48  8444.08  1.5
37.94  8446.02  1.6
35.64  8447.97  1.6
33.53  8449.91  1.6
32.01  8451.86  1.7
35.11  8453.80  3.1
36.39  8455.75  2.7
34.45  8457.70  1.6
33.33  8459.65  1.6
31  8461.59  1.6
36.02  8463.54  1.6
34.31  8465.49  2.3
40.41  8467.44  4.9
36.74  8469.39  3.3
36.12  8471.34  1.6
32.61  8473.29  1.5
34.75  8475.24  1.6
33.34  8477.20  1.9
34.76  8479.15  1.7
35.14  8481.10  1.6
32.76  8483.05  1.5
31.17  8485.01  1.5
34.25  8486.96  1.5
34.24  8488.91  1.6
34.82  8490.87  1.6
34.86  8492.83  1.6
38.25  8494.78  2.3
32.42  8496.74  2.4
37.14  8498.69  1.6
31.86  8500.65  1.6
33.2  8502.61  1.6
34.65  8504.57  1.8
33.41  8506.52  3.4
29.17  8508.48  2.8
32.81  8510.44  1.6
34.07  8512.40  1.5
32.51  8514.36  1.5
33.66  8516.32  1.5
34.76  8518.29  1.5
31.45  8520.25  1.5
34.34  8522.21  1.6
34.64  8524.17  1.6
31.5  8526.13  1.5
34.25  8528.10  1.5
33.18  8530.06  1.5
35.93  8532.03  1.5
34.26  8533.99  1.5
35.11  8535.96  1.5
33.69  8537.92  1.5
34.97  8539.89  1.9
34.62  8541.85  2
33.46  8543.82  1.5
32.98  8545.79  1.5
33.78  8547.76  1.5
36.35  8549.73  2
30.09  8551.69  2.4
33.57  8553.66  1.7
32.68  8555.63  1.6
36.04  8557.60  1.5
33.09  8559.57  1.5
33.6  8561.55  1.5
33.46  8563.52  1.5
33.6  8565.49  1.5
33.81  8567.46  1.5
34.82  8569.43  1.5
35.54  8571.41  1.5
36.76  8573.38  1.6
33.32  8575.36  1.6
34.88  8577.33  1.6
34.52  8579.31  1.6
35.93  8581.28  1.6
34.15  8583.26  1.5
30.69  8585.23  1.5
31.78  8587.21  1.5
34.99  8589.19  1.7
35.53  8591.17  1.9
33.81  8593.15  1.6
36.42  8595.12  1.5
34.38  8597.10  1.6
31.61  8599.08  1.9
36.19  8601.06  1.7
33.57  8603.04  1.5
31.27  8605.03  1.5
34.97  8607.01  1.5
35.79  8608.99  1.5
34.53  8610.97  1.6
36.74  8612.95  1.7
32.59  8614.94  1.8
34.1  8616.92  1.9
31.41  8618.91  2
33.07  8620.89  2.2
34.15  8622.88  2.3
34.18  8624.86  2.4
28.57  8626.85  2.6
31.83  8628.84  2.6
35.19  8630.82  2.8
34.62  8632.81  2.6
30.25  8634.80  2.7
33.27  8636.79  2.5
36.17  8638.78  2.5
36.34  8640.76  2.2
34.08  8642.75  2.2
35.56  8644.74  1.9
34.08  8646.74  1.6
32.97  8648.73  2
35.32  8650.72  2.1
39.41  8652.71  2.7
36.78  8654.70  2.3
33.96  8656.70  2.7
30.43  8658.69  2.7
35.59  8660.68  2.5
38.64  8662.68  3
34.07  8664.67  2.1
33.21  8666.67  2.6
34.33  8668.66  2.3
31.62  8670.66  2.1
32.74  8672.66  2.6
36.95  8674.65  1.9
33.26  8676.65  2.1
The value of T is 0.01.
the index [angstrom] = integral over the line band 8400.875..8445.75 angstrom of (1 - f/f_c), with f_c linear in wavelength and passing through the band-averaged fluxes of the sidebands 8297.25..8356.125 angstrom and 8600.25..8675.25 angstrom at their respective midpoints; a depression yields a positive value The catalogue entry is 0.3 angstrom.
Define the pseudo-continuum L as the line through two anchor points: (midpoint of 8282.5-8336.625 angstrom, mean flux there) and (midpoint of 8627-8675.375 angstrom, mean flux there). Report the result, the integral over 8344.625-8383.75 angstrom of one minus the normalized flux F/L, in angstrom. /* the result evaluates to 1.0 angstrom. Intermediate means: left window 33.5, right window 34.4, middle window 32.8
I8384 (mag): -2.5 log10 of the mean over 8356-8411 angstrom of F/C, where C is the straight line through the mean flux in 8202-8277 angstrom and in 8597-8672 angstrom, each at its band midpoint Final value 0.04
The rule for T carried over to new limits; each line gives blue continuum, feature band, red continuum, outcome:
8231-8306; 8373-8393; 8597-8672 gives 0.030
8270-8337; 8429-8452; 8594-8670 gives 0.018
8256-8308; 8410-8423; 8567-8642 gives -0.009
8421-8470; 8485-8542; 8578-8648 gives 0.004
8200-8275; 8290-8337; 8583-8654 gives 0.022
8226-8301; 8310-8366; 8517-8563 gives 0.007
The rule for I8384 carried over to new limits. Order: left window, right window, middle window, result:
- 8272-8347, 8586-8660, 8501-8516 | 0.033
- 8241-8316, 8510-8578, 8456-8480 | -0.033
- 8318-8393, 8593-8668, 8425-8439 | 0.030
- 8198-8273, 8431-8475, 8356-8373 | 0.068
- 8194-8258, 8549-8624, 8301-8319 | 0.038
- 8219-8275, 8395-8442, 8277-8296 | -0.008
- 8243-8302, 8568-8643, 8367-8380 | 0.058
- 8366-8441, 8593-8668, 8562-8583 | -0.022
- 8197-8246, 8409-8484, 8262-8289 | 0.047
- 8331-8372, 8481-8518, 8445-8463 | -0.026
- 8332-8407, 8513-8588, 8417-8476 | -0.017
